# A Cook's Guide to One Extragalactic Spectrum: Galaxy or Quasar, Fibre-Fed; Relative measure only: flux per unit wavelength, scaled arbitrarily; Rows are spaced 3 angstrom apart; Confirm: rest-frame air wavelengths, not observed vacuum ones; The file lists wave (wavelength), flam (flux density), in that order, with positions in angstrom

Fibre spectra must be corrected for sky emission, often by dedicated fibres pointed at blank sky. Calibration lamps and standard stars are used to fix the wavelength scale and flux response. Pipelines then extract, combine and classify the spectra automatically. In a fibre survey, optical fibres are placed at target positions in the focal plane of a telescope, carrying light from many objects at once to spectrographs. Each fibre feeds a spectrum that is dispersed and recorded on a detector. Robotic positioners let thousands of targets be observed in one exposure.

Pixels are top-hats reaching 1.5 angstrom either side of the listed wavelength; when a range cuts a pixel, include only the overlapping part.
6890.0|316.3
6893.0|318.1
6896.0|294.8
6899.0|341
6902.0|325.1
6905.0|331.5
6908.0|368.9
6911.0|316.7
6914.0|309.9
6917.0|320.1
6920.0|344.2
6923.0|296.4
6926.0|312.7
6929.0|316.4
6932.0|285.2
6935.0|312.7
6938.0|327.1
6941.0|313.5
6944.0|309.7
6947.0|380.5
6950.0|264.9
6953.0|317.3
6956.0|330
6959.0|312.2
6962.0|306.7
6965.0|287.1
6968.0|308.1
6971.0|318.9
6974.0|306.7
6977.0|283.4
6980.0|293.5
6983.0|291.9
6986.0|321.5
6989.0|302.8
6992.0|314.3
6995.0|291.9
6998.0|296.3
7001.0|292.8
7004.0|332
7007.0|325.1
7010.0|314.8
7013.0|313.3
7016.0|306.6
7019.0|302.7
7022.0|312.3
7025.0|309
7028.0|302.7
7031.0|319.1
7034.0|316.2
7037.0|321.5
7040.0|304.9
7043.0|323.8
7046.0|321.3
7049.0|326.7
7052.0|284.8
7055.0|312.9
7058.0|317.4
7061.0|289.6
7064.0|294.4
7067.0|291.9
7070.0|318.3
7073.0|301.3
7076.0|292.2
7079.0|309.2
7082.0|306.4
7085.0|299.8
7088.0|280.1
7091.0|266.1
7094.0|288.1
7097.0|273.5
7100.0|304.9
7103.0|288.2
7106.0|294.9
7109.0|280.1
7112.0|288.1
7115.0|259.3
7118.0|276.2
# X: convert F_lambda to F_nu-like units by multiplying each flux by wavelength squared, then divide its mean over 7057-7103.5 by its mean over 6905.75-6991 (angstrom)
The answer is 0.98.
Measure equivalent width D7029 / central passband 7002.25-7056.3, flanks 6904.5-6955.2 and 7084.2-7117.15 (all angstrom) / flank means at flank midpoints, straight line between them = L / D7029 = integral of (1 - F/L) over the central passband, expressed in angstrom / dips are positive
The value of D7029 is -2.8 angstrom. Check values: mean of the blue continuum 319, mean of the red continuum 283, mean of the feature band 314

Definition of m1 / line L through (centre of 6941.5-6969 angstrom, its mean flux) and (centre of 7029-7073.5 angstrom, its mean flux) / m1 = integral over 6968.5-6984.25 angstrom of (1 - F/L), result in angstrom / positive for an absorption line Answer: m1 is 0.6 angstrom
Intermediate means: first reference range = 313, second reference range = 310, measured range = 300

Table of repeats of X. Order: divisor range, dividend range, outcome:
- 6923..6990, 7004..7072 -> 1.03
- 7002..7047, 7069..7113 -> 0.95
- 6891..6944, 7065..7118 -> 0.96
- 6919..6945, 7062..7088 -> 1.00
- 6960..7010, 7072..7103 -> 0.99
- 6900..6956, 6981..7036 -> 0.99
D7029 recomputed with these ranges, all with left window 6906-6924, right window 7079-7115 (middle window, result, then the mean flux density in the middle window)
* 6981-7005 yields 0.43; 305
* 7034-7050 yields -1.04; 319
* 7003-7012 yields -0.46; 323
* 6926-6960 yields 0.60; 315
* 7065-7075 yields -0.31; 303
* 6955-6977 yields 0.58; 308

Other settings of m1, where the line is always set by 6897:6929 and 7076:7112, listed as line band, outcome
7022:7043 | -0.8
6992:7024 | -0.2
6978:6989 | 0.4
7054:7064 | -0.3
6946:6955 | 0.0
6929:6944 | 0.5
